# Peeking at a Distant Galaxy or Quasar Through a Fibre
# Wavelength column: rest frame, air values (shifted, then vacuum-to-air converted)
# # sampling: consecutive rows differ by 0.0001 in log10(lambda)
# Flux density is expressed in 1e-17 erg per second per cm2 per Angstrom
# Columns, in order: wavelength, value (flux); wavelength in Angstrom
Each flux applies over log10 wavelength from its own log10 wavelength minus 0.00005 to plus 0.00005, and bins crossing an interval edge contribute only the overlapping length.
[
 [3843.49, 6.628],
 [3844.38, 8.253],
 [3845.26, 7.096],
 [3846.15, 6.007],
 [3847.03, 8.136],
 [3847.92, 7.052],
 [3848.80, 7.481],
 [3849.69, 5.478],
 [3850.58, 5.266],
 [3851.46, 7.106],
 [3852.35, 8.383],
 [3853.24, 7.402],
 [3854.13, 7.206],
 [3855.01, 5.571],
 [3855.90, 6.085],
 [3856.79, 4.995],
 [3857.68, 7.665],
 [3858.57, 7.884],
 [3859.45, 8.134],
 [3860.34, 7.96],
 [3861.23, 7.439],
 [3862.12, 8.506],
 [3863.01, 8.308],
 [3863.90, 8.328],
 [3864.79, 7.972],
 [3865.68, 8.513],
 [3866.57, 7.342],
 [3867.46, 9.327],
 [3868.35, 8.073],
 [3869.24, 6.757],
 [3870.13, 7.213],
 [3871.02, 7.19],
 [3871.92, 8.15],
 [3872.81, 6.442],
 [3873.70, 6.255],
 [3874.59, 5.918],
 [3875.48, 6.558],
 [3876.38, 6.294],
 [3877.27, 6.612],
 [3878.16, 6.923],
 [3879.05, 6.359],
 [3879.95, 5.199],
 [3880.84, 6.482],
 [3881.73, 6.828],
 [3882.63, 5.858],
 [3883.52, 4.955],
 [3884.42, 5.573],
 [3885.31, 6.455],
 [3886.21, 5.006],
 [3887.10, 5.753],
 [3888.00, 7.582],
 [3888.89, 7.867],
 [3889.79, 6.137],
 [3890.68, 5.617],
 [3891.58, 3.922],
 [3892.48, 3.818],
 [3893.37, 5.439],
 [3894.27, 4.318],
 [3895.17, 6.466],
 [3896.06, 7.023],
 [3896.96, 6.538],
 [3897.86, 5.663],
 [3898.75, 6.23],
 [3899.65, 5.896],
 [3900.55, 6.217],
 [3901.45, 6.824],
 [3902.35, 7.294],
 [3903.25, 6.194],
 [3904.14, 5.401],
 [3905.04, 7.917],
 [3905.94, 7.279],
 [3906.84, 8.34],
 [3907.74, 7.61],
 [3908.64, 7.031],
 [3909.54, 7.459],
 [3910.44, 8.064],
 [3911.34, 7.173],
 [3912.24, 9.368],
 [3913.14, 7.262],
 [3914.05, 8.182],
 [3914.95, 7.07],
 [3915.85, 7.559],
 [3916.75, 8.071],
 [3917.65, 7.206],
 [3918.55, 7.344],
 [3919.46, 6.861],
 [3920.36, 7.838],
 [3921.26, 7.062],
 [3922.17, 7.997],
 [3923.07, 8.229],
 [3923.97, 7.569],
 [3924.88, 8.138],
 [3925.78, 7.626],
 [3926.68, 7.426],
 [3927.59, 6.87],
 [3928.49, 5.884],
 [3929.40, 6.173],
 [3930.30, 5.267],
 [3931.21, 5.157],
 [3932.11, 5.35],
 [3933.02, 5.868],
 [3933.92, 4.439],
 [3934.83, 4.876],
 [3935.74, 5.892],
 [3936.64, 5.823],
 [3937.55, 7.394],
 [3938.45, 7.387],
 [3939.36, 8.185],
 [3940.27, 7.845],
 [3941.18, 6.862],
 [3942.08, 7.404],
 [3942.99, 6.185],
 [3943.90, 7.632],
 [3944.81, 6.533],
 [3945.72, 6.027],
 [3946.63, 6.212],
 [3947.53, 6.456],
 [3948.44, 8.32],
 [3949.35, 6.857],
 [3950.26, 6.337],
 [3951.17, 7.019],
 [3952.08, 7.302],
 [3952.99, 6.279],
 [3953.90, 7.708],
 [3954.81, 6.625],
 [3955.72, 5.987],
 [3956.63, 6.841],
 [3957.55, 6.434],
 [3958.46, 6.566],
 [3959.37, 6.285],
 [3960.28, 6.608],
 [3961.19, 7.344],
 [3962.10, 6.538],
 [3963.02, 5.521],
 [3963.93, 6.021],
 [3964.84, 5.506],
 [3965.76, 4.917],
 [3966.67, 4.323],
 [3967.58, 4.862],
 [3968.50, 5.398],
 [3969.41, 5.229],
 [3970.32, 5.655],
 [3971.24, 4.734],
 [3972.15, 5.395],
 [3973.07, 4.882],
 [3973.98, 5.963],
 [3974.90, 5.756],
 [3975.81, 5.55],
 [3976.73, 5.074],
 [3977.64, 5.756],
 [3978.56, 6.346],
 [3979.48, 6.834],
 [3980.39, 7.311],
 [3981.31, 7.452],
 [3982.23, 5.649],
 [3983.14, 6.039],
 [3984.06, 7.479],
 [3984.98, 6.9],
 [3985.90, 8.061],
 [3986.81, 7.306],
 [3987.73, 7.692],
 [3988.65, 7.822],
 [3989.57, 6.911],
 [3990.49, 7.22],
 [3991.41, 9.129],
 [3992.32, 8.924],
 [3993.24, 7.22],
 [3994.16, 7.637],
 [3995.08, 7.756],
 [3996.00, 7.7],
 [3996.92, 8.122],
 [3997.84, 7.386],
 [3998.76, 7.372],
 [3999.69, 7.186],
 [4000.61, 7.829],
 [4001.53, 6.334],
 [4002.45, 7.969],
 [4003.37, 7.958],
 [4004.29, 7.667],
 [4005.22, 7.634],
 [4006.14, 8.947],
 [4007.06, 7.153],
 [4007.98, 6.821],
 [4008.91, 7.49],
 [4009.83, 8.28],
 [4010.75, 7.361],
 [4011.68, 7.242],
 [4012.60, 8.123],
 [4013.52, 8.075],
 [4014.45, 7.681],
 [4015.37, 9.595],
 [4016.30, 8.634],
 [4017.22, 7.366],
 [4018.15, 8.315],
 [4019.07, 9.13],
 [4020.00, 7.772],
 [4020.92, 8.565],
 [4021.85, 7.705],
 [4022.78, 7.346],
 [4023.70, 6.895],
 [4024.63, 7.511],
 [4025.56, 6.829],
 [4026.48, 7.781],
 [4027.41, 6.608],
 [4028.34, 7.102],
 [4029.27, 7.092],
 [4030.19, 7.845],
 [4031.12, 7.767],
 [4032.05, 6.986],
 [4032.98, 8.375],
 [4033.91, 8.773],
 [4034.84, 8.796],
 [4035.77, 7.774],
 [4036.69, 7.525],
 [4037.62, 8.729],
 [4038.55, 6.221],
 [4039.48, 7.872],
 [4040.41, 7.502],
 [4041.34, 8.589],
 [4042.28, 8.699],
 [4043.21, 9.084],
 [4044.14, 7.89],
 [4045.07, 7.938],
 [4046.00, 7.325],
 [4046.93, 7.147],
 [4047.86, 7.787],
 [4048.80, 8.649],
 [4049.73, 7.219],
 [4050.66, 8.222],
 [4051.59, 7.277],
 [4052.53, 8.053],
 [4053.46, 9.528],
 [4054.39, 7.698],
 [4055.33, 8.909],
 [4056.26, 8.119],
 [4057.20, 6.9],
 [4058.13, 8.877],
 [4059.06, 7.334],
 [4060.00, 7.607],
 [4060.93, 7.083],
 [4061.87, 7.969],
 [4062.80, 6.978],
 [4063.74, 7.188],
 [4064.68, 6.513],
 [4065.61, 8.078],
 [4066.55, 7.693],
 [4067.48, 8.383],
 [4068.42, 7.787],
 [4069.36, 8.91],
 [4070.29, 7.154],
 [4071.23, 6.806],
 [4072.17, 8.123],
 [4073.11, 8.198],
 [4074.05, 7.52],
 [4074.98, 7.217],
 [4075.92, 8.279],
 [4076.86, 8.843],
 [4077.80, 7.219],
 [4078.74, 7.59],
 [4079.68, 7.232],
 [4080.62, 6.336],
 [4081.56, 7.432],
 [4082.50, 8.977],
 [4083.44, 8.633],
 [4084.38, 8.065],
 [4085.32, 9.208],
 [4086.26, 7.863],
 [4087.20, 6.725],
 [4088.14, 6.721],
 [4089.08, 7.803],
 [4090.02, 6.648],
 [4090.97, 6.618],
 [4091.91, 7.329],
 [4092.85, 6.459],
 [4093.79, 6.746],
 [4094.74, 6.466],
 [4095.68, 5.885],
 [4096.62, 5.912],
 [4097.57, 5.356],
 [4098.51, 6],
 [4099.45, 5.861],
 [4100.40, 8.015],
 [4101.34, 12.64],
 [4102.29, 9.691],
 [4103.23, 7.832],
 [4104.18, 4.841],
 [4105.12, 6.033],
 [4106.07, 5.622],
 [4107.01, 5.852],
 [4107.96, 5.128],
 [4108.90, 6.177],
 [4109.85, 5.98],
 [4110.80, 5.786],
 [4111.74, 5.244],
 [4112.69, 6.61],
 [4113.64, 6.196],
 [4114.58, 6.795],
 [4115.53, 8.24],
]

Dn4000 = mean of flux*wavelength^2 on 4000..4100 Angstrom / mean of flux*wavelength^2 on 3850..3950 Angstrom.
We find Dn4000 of 1.21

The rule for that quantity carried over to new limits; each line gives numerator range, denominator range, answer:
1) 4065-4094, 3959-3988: 1.33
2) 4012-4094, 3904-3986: 1.24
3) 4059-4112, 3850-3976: 1.19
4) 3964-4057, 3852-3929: 1.13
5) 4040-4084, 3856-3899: 1.29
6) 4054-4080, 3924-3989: 1.28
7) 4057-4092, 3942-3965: 1.22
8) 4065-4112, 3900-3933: 1.10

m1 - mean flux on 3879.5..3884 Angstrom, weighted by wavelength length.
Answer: 5.86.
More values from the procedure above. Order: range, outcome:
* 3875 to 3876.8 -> 6.4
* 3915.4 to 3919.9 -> 7.41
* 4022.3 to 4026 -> 7.14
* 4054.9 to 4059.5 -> 8.04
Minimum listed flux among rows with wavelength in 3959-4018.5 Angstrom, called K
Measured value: 4.323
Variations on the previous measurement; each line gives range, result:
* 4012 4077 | 6.221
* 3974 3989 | 5.074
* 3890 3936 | 3.818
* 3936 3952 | 5.823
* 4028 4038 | 6.986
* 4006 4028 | 6.608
